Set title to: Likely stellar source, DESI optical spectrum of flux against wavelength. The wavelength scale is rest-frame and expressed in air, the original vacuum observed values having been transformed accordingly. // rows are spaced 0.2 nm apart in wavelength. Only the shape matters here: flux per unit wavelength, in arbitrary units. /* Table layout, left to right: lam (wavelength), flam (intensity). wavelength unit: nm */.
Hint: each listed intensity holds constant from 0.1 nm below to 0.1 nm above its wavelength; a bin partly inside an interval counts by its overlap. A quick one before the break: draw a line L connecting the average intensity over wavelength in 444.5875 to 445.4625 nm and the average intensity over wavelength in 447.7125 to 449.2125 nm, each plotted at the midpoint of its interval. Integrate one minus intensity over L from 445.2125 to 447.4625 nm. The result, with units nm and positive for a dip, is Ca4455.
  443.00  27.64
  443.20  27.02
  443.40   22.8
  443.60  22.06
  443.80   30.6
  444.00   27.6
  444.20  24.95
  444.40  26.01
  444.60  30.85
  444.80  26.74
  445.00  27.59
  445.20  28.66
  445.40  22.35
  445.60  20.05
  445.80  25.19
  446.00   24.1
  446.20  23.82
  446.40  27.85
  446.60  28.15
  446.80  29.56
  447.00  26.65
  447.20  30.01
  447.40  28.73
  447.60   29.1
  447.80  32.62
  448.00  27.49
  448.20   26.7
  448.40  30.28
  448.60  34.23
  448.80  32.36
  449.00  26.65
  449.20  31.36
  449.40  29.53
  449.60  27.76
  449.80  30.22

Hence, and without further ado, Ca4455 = 0.17 nm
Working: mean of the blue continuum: 27.1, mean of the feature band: 26.1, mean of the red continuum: 30.1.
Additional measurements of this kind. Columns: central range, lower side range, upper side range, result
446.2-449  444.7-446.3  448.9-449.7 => -0.23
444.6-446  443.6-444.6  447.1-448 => 0.13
